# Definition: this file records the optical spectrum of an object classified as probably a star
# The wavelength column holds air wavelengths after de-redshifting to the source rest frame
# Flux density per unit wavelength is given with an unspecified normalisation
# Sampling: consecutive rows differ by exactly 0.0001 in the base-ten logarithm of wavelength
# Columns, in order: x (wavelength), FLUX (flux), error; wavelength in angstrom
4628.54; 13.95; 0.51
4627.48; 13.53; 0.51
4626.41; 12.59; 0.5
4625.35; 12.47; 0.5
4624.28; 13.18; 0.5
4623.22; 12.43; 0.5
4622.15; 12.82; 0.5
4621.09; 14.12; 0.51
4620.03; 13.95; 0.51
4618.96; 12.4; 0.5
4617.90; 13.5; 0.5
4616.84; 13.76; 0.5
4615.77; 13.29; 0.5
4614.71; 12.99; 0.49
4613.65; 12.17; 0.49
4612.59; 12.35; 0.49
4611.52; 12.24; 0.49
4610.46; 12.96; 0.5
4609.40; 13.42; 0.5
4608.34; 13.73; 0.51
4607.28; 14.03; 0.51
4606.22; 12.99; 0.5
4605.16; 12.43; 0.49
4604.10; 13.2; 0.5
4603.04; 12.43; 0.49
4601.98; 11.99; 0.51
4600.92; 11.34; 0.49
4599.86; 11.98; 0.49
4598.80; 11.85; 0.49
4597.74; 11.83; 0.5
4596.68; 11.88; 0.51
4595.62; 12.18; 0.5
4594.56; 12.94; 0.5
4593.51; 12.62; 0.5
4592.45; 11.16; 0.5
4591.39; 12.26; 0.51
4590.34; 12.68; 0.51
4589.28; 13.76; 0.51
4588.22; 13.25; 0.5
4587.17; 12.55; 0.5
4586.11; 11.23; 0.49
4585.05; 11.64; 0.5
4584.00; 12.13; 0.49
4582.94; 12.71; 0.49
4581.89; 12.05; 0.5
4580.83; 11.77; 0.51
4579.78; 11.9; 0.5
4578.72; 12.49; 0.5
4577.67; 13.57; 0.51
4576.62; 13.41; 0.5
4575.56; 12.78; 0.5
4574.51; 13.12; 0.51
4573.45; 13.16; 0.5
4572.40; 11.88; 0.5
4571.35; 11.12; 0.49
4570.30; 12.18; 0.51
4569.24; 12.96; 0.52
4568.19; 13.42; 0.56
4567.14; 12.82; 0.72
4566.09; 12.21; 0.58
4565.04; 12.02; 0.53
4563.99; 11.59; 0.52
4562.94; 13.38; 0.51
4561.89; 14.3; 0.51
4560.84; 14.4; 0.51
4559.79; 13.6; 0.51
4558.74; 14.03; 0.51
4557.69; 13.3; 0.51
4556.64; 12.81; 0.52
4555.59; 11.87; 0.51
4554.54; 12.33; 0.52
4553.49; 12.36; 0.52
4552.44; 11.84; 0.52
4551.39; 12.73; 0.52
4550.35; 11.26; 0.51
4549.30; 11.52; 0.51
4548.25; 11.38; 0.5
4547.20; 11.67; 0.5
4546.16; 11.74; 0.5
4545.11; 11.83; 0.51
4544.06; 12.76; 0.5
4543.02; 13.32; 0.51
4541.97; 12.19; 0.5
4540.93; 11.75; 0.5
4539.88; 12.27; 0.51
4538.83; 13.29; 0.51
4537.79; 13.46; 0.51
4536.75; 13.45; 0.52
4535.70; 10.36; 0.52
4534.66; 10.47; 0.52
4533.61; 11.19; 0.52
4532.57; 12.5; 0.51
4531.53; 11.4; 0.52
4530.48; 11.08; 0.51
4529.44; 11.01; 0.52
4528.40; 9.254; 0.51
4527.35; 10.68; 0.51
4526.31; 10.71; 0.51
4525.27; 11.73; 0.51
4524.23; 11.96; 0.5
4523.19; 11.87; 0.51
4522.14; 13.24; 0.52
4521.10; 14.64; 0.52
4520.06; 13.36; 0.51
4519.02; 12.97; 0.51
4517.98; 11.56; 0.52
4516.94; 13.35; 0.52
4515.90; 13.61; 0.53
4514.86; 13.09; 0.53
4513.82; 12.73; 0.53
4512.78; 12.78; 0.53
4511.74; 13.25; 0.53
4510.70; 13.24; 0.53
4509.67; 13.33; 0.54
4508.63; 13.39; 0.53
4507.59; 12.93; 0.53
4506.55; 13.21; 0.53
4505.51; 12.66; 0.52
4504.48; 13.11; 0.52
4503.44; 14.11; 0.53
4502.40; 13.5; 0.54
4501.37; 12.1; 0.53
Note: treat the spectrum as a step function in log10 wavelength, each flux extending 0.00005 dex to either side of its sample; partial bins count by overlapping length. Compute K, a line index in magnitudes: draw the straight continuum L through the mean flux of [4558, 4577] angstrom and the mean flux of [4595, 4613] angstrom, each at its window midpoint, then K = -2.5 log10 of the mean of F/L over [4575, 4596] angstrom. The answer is 0.02 mag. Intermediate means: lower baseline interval 12.9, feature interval 12.5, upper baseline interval 12.5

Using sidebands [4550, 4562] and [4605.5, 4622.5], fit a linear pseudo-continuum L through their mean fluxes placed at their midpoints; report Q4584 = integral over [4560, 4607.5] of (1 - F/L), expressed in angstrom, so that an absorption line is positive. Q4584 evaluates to 1.8 angstrom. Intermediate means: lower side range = 12.9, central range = 12.5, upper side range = 13.2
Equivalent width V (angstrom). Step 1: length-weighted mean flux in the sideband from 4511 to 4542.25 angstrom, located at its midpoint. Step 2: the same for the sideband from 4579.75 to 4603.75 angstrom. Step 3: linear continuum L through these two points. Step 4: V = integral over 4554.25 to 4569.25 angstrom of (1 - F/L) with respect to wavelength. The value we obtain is -1.0 angstrom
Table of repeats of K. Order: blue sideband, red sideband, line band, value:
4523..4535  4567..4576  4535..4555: -0.04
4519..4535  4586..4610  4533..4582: -0.03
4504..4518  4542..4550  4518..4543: 0.05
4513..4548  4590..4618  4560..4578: -0.04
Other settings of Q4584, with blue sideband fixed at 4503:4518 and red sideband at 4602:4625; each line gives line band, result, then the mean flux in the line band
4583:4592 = 0.43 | 12.4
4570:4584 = 0.65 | 12.5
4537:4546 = 0.35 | 12.6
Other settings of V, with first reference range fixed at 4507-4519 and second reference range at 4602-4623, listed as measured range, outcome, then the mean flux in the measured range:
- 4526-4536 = 1.6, 10.9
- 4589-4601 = 0.8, 12.2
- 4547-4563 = 0.4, 12.7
